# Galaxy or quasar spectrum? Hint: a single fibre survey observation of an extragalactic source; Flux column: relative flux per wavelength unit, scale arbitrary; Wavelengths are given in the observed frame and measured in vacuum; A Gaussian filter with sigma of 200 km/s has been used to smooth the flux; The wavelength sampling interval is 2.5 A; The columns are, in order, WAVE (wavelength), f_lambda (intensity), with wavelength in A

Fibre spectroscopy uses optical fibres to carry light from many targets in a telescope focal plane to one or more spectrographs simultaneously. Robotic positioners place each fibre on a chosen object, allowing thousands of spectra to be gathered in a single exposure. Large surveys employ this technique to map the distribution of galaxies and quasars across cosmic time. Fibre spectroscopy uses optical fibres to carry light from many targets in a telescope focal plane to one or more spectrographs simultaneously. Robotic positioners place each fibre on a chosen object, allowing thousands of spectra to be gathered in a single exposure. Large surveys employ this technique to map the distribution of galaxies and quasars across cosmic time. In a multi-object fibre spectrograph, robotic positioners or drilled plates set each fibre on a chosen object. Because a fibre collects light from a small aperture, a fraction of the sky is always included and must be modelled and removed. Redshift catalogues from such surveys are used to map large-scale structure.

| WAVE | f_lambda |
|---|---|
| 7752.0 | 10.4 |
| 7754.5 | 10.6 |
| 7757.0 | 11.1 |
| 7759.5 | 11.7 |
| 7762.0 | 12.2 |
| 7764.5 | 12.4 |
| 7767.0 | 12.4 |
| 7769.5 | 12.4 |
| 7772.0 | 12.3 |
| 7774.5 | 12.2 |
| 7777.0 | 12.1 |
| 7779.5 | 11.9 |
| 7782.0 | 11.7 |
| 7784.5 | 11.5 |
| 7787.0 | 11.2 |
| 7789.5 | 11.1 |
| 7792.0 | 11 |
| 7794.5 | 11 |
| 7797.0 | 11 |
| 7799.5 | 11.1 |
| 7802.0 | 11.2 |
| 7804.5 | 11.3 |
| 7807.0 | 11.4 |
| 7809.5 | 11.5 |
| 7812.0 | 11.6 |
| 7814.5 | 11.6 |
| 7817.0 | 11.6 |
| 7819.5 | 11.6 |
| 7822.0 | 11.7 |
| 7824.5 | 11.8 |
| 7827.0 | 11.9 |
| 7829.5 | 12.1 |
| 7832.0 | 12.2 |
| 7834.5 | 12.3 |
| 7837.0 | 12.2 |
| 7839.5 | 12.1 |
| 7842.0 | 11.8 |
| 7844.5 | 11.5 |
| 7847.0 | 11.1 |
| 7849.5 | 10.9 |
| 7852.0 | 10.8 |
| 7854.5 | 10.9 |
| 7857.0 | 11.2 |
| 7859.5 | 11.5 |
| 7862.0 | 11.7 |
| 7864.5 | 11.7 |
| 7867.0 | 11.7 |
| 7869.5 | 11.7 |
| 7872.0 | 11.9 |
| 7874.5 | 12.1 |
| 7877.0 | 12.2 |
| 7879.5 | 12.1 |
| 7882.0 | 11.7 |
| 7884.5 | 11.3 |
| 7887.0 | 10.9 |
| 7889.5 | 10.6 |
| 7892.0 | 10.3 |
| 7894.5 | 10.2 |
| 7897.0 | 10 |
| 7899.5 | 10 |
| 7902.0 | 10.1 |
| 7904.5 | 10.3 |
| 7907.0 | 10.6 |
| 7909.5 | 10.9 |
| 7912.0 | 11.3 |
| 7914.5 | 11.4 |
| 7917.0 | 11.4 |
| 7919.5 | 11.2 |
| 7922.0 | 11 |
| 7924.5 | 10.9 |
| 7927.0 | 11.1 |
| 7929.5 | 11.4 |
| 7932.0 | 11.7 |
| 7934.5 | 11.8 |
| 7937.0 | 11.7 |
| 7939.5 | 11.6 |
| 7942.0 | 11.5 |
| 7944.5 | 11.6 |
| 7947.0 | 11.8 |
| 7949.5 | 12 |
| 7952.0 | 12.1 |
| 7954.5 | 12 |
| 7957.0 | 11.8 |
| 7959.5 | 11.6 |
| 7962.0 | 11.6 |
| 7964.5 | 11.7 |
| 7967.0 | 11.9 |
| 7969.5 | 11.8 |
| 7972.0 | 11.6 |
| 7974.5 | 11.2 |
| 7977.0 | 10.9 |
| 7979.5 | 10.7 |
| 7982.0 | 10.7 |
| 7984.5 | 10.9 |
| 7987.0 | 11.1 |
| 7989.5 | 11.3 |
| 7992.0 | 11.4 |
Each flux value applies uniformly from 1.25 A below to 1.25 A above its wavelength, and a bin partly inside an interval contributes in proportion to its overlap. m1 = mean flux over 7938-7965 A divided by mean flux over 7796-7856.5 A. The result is 1.0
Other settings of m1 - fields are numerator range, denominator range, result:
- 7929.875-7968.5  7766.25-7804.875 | 1.01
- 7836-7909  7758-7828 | 0.96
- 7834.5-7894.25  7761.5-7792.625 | 0.96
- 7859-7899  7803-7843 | 0.96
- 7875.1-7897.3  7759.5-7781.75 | 0.91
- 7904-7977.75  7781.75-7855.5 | 1.00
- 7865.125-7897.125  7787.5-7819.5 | 1.00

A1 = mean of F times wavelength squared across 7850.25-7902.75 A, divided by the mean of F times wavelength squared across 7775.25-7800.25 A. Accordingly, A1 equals 1.00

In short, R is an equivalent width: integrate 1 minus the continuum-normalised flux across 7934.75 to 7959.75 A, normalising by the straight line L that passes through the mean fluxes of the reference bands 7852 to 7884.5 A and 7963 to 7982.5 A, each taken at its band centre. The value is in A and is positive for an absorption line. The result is -0.8 A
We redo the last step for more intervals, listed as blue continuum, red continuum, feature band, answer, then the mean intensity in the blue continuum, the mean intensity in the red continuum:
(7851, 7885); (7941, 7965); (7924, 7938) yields 0.33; 11.6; 11.8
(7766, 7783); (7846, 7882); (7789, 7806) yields 1.26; 12.1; 11.5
